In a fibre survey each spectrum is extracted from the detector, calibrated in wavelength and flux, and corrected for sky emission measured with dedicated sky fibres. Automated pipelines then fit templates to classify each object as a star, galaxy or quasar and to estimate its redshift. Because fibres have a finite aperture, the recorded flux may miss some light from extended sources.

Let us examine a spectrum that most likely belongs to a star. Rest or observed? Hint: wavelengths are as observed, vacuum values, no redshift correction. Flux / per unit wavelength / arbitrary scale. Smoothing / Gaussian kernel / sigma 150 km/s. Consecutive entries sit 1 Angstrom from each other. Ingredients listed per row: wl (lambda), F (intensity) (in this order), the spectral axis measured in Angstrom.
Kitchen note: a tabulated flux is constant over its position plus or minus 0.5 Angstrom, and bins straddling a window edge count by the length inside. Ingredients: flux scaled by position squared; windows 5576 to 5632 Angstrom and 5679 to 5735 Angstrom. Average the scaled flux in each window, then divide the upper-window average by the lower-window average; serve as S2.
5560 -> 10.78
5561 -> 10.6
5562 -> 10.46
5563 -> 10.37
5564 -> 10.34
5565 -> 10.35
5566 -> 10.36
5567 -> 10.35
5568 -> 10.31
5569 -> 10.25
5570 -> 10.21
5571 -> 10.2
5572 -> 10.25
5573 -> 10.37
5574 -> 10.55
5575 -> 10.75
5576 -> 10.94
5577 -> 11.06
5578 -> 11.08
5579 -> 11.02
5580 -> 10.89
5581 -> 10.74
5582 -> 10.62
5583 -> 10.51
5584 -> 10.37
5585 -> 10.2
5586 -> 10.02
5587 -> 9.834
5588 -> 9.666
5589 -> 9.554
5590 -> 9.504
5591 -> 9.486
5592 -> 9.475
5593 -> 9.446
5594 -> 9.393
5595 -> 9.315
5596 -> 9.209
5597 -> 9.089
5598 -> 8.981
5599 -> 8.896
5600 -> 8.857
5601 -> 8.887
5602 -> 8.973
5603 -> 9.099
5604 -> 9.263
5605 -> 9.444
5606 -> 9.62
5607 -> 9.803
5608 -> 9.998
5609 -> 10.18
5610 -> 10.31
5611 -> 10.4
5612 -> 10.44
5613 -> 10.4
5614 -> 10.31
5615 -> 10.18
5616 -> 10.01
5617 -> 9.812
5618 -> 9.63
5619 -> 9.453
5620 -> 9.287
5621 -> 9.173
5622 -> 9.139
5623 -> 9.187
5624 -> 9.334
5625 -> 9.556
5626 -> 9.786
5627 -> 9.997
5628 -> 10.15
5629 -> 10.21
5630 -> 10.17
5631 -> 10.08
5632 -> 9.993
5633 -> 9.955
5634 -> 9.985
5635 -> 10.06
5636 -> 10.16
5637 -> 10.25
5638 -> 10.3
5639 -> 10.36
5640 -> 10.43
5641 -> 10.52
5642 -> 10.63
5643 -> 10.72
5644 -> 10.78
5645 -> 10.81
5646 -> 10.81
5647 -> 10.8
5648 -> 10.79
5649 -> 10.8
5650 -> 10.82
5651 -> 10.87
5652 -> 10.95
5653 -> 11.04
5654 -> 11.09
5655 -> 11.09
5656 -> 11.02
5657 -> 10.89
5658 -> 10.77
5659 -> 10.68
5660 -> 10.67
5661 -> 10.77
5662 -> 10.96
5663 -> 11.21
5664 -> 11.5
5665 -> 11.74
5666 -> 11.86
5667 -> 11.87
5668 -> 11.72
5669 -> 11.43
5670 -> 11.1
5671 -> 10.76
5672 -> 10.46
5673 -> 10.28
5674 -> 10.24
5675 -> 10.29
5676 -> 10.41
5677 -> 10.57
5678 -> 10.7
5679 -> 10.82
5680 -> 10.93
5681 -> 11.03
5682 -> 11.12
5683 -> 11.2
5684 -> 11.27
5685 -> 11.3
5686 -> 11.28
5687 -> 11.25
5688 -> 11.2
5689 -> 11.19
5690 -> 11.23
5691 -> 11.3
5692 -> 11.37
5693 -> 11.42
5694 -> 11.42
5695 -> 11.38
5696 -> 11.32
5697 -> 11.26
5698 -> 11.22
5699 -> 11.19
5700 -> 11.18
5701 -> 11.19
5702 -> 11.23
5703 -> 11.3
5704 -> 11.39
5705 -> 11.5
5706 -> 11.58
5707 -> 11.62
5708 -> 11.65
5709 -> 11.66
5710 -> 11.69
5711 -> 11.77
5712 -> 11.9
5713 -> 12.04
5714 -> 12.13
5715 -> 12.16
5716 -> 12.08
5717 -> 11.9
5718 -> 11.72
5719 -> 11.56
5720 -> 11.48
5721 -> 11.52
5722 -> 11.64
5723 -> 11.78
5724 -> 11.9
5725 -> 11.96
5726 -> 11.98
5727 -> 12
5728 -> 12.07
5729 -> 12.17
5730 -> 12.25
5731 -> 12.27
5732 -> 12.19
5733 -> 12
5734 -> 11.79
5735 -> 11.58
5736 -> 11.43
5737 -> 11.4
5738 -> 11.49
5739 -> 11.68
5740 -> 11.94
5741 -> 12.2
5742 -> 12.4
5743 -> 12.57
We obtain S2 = 1.22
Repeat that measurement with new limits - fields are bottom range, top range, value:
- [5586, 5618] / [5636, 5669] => 1.16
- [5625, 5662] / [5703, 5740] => 1.15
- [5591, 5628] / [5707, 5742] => 1.29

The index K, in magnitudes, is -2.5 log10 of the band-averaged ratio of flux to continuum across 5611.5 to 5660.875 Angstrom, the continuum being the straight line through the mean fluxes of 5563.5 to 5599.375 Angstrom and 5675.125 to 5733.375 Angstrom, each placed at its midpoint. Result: 0.045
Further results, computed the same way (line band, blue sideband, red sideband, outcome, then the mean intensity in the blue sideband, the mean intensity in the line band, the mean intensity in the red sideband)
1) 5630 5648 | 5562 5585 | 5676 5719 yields 0.06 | 10.5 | 10.4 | 11.4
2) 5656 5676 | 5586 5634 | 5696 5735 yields -0.02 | 9.64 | 11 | 11.7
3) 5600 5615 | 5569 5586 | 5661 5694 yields 0.10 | 10.6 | 9.78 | 11.1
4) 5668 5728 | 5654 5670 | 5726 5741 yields 0.02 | 11.2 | 11.4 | 11.9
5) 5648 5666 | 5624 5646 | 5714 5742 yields -0.04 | 10.2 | 11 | 11.9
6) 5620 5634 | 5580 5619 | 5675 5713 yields 0.05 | 9.75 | 9.74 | 11.3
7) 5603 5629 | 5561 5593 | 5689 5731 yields 0.10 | 10.3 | 9.79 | 11.6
